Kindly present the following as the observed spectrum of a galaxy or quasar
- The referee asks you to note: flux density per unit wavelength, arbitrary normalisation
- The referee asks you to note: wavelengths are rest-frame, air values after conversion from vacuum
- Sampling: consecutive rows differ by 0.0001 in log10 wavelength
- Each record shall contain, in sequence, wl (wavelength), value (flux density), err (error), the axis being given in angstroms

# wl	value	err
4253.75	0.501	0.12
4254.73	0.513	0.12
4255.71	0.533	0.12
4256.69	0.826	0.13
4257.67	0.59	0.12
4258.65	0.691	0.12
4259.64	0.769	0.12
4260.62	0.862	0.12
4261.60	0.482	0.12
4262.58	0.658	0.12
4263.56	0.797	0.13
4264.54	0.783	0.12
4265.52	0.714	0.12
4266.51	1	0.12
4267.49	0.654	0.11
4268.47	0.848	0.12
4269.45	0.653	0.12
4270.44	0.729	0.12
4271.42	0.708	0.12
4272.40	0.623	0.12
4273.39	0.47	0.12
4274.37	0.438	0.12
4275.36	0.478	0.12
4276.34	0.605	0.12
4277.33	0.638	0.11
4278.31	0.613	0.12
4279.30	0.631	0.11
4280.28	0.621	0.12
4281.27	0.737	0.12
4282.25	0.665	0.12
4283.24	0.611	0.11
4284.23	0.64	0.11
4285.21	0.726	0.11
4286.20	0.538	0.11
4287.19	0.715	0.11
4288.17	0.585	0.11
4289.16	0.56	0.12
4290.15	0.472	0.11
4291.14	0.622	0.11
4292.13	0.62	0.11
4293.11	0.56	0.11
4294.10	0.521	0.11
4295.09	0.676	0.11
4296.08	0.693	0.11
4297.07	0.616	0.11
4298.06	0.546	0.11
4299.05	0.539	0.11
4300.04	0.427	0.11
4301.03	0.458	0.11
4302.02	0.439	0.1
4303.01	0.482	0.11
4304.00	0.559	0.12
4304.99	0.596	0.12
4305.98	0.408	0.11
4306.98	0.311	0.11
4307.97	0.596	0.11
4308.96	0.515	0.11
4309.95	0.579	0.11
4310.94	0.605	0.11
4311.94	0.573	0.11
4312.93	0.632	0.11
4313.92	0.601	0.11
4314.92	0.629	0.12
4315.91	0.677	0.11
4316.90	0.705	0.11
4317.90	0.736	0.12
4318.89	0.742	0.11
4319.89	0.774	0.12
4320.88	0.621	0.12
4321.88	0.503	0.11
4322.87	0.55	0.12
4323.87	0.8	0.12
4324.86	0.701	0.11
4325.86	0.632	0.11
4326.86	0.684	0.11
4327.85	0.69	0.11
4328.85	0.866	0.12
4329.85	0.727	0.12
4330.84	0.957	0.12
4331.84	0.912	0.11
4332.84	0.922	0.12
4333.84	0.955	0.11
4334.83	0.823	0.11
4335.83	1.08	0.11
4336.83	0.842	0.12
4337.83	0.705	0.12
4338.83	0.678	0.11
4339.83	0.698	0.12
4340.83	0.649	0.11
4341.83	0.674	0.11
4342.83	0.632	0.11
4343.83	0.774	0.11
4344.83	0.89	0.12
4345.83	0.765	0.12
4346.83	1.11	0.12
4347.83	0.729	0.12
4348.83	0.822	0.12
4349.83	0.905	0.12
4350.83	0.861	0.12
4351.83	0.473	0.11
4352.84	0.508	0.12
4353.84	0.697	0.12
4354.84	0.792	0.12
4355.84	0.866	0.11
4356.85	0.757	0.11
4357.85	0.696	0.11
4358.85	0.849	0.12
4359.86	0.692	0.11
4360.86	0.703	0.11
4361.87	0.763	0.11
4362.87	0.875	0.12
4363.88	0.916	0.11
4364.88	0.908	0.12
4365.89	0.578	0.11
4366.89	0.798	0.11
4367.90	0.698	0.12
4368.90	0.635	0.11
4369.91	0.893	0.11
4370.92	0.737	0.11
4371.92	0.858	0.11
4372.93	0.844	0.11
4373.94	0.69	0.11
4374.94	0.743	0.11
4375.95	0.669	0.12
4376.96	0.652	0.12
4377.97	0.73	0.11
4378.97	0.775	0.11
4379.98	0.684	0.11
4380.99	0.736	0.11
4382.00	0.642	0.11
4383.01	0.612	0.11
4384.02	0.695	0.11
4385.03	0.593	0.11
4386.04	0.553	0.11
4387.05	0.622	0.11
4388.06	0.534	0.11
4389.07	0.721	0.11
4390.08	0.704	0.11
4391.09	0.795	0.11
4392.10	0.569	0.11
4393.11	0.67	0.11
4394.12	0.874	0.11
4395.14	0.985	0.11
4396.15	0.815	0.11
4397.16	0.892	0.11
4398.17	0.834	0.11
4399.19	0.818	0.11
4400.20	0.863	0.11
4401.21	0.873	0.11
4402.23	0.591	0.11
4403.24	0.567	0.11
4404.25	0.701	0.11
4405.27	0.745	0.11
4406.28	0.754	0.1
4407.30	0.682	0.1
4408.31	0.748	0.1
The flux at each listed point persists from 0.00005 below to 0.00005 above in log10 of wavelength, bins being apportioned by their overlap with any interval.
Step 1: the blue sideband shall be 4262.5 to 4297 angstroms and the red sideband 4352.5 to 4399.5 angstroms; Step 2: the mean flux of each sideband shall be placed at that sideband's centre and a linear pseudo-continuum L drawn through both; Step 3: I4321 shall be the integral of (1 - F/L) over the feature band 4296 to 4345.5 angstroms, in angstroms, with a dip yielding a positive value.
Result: 1.3 angstroms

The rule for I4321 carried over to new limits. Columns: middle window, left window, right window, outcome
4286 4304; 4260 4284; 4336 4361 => 3.5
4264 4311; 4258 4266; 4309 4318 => 5.1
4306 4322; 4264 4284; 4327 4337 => 3.9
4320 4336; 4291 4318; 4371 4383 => -3.9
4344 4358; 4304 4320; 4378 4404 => -2.5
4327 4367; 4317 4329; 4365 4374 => -3.6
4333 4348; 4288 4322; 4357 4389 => -3.5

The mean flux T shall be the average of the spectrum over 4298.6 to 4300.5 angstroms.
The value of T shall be 0.483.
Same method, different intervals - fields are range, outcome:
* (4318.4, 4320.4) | 0.757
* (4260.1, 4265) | 0.717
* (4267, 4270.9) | 0.721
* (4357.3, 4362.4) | 0.742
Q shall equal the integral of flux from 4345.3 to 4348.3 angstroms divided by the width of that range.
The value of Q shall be 0.87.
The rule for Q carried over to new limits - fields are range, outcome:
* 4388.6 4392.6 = 0.698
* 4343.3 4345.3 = 0.828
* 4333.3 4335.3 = 0.893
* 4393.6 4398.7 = 0.878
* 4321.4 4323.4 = 0.531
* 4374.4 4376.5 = 0.705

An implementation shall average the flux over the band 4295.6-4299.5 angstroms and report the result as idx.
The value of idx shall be 0.599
